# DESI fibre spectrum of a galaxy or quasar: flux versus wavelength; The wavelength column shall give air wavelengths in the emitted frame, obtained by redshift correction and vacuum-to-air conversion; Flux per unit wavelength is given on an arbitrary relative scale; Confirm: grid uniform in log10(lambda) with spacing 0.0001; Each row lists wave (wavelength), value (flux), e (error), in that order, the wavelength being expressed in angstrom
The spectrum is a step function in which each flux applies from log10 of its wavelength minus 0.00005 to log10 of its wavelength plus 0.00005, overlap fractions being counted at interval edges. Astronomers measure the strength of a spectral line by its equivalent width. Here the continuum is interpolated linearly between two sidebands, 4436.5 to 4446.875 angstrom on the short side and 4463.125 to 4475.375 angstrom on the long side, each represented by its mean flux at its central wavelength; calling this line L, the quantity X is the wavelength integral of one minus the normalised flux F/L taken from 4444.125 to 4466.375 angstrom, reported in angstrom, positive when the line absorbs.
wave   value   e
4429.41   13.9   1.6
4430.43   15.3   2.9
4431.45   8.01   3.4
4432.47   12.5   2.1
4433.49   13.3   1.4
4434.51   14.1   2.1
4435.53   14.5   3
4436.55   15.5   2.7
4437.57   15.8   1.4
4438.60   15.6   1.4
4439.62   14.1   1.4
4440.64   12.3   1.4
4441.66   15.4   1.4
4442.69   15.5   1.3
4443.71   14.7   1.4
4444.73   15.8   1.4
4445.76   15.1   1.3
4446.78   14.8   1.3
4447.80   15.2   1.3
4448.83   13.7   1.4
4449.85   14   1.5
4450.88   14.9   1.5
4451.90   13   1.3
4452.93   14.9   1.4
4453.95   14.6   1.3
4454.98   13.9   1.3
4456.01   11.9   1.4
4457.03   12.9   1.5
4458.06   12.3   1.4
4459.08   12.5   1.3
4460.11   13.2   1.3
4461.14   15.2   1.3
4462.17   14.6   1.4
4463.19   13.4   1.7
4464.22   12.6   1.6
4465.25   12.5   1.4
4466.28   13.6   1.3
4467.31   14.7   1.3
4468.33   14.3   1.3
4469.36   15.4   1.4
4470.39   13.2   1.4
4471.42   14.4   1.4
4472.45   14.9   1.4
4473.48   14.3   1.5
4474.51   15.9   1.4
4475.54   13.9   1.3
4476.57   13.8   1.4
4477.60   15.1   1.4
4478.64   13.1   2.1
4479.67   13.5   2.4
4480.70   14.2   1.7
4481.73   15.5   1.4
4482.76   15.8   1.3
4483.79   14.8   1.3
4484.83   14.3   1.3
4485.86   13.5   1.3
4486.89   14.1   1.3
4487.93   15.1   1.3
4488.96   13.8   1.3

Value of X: 1.1 angstrom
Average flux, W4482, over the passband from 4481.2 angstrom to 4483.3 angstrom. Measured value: 15.7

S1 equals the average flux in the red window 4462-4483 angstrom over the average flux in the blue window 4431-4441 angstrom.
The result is 1.0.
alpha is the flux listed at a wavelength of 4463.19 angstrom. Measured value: 13.4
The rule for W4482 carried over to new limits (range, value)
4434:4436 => 14.3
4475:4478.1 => 14.3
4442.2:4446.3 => 15.3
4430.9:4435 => 12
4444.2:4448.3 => 15.2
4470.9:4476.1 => 14.7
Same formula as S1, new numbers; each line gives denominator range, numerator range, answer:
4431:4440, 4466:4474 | 1.05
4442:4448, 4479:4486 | 0.96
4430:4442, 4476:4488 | 1.04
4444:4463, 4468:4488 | 1.03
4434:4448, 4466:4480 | 0.96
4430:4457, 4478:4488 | 1.01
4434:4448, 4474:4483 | 0.97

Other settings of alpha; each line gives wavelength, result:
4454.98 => 13.9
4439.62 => 14.1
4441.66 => 15.4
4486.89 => 14.1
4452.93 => 14.9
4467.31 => 14.7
